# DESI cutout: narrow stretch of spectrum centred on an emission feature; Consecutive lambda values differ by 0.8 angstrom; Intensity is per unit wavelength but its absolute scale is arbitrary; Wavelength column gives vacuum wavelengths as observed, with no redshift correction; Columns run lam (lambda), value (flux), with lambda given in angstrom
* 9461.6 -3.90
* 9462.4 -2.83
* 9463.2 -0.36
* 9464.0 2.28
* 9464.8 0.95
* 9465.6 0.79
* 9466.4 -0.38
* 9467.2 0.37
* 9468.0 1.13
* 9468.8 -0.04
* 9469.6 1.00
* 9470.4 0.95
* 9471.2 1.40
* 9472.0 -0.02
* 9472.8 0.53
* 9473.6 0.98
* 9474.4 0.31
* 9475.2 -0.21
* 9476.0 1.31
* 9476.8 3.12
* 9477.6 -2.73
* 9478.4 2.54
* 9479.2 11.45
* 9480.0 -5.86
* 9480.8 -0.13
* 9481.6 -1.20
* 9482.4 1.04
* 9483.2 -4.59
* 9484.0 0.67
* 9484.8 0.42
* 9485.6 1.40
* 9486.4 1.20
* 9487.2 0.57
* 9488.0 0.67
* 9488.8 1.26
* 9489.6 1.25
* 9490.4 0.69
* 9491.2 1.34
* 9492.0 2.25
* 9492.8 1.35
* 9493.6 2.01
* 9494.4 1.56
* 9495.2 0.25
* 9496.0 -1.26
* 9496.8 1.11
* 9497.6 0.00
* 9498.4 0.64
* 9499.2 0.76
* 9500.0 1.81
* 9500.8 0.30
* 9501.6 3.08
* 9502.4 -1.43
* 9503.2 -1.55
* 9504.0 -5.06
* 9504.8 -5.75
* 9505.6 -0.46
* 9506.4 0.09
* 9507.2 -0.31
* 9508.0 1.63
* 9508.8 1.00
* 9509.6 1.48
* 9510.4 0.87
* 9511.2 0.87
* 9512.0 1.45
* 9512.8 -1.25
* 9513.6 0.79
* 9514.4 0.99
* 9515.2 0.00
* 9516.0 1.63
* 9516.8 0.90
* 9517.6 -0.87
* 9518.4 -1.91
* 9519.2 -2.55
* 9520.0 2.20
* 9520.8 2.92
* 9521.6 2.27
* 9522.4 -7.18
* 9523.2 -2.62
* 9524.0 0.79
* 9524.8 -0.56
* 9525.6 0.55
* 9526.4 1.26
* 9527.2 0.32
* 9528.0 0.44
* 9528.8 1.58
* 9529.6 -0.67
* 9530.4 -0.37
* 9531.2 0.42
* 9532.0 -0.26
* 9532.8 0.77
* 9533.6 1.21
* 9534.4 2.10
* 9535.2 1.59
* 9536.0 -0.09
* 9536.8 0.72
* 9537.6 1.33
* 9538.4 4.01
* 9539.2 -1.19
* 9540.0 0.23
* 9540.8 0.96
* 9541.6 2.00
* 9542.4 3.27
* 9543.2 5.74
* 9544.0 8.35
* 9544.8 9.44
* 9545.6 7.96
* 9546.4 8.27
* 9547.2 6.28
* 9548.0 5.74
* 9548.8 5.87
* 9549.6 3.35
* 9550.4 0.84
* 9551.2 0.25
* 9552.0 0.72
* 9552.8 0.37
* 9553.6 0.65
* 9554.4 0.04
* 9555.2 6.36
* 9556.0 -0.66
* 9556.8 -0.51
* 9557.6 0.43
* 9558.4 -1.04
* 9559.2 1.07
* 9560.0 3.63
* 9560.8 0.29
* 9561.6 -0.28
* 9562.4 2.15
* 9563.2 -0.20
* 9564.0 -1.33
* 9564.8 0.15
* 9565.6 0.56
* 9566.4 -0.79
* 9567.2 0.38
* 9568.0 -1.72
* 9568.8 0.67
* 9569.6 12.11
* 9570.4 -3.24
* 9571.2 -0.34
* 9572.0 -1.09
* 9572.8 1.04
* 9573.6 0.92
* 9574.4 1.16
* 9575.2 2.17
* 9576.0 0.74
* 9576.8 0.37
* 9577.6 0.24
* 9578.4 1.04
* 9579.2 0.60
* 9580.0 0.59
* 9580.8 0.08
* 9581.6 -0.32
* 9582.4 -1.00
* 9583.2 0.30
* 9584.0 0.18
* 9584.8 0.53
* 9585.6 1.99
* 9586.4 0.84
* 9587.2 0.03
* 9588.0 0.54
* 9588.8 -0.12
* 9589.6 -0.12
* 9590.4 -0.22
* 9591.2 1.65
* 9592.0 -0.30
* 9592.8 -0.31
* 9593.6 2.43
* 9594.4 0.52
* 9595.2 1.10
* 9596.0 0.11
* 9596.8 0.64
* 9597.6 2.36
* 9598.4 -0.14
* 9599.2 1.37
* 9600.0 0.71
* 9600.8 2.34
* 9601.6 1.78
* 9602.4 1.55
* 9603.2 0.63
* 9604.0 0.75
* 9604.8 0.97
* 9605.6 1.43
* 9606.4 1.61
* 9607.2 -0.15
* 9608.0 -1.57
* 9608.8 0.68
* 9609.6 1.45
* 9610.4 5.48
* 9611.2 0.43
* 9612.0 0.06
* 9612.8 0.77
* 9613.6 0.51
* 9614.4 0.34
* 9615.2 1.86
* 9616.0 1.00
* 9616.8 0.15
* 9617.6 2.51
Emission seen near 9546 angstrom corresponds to [O III] 5007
